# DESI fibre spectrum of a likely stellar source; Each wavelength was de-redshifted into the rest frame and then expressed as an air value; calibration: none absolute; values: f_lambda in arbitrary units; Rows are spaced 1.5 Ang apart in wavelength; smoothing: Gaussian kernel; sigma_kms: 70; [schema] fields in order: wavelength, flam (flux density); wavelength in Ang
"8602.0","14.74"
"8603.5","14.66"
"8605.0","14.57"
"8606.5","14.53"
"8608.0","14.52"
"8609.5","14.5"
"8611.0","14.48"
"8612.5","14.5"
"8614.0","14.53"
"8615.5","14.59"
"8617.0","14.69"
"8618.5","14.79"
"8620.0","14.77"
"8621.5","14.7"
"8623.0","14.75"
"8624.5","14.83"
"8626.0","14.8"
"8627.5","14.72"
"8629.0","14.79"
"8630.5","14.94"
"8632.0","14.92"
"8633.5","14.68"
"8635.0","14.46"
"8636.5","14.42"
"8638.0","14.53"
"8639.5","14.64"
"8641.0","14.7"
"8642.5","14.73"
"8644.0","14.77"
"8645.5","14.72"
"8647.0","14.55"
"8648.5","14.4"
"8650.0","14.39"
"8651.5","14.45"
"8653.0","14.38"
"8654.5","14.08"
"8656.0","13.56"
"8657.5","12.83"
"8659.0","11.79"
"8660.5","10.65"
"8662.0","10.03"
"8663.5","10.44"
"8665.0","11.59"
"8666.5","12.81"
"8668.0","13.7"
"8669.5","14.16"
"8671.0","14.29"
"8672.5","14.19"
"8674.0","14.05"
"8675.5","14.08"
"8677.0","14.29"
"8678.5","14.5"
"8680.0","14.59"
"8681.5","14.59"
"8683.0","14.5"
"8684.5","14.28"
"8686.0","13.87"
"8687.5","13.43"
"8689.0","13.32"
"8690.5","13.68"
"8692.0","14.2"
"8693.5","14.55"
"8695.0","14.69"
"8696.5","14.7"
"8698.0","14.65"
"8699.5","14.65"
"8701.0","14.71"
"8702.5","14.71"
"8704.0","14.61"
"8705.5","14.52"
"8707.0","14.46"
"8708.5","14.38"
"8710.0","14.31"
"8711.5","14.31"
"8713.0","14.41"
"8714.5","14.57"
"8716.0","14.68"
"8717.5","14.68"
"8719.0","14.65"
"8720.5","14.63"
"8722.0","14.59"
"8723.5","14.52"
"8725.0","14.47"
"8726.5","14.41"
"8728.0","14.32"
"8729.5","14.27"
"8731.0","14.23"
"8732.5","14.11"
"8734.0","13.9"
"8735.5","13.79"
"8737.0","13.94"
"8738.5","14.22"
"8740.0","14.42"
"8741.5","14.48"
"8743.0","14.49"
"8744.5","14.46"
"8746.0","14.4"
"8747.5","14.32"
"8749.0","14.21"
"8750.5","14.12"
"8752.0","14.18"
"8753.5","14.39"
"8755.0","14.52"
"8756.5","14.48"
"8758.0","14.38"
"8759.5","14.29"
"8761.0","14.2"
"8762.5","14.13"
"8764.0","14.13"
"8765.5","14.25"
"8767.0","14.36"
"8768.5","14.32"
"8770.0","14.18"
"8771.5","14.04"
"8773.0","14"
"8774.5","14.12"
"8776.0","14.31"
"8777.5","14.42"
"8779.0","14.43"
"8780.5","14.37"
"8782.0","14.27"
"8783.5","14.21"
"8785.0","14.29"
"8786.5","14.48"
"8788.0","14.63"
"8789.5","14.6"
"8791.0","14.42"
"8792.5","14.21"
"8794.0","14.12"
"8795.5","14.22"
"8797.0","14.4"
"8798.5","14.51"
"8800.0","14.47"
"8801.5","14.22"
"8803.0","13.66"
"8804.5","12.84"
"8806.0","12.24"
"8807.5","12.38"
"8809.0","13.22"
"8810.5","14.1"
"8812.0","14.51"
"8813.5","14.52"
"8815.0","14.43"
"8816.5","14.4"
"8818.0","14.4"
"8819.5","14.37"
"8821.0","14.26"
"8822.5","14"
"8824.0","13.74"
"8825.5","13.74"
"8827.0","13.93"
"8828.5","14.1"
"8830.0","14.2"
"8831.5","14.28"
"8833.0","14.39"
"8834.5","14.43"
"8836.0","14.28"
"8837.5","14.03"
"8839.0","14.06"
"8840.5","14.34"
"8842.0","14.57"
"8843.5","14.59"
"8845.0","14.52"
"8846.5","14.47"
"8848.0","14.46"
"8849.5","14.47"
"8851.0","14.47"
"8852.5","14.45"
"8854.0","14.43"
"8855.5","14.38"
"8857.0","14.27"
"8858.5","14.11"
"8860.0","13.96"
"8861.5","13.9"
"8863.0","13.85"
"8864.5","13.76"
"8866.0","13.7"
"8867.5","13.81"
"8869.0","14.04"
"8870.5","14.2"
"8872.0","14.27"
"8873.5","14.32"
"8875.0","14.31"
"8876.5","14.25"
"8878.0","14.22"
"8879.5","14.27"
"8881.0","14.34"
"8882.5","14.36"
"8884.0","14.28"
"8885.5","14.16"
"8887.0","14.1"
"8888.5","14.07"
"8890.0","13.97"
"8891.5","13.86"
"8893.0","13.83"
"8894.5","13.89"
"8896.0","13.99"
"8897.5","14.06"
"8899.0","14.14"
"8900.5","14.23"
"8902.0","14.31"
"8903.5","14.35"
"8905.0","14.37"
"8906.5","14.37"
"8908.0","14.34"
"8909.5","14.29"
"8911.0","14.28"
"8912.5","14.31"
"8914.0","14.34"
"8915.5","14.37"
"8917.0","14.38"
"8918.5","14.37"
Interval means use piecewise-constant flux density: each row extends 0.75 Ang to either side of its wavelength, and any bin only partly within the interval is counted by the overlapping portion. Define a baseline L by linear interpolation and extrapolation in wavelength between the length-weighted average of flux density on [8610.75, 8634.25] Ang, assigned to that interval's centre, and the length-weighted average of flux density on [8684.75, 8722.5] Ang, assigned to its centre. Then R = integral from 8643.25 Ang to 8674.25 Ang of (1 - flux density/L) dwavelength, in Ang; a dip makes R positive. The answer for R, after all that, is 2.7 Ang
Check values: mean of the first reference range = 14.7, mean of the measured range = 13.3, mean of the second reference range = 14.4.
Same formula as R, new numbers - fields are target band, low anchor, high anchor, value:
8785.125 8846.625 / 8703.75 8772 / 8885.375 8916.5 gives 0.6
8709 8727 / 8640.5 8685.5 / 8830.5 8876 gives -0.9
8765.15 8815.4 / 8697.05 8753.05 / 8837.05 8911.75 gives 0.7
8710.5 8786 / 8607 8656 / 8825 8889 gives 0.4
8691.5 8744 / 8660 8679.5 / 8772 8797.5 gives -3.4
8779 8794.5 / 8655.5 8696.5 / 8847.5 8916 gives -0.6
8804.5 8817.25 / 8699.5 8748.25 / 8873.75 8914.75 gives 0.6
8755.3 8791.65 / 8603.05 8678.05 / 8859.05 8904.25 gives -0.6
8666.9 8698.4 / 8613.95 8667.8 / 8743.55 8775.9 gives -0.2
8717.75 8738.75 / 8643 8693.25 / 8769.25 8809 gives -0.7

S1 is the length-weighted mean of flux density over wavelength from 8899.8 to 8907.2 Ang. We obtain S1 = 14.3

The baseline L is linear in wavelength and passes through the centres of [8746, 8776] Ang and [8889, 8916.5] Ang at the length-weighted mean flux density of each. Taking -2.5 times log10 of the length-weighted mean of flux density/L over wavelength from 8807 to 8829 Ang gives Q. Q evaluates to 0.02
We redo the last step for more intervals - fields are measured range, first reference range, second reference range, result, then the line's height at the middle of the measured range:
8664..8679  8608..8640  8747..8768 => 0.06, 14.5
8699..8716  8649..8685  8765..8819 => -0.07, 13.7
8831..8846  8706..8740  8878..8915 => -0.01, 14.2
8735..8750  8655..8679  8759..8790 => -0.03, 13.9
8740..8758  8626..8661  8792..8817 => -0.03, 14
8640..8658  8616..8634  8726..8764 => 0.03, 14.7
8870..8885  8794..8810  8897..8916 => -0.01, 14.1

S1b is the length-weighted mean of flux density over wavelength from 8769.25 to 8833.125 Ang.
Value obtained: 14.1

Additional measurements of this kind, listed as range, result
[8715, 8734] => 14.4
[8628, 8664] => 13.9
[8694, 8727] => 14.6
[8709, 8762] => 14.4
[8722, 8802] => 14.3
